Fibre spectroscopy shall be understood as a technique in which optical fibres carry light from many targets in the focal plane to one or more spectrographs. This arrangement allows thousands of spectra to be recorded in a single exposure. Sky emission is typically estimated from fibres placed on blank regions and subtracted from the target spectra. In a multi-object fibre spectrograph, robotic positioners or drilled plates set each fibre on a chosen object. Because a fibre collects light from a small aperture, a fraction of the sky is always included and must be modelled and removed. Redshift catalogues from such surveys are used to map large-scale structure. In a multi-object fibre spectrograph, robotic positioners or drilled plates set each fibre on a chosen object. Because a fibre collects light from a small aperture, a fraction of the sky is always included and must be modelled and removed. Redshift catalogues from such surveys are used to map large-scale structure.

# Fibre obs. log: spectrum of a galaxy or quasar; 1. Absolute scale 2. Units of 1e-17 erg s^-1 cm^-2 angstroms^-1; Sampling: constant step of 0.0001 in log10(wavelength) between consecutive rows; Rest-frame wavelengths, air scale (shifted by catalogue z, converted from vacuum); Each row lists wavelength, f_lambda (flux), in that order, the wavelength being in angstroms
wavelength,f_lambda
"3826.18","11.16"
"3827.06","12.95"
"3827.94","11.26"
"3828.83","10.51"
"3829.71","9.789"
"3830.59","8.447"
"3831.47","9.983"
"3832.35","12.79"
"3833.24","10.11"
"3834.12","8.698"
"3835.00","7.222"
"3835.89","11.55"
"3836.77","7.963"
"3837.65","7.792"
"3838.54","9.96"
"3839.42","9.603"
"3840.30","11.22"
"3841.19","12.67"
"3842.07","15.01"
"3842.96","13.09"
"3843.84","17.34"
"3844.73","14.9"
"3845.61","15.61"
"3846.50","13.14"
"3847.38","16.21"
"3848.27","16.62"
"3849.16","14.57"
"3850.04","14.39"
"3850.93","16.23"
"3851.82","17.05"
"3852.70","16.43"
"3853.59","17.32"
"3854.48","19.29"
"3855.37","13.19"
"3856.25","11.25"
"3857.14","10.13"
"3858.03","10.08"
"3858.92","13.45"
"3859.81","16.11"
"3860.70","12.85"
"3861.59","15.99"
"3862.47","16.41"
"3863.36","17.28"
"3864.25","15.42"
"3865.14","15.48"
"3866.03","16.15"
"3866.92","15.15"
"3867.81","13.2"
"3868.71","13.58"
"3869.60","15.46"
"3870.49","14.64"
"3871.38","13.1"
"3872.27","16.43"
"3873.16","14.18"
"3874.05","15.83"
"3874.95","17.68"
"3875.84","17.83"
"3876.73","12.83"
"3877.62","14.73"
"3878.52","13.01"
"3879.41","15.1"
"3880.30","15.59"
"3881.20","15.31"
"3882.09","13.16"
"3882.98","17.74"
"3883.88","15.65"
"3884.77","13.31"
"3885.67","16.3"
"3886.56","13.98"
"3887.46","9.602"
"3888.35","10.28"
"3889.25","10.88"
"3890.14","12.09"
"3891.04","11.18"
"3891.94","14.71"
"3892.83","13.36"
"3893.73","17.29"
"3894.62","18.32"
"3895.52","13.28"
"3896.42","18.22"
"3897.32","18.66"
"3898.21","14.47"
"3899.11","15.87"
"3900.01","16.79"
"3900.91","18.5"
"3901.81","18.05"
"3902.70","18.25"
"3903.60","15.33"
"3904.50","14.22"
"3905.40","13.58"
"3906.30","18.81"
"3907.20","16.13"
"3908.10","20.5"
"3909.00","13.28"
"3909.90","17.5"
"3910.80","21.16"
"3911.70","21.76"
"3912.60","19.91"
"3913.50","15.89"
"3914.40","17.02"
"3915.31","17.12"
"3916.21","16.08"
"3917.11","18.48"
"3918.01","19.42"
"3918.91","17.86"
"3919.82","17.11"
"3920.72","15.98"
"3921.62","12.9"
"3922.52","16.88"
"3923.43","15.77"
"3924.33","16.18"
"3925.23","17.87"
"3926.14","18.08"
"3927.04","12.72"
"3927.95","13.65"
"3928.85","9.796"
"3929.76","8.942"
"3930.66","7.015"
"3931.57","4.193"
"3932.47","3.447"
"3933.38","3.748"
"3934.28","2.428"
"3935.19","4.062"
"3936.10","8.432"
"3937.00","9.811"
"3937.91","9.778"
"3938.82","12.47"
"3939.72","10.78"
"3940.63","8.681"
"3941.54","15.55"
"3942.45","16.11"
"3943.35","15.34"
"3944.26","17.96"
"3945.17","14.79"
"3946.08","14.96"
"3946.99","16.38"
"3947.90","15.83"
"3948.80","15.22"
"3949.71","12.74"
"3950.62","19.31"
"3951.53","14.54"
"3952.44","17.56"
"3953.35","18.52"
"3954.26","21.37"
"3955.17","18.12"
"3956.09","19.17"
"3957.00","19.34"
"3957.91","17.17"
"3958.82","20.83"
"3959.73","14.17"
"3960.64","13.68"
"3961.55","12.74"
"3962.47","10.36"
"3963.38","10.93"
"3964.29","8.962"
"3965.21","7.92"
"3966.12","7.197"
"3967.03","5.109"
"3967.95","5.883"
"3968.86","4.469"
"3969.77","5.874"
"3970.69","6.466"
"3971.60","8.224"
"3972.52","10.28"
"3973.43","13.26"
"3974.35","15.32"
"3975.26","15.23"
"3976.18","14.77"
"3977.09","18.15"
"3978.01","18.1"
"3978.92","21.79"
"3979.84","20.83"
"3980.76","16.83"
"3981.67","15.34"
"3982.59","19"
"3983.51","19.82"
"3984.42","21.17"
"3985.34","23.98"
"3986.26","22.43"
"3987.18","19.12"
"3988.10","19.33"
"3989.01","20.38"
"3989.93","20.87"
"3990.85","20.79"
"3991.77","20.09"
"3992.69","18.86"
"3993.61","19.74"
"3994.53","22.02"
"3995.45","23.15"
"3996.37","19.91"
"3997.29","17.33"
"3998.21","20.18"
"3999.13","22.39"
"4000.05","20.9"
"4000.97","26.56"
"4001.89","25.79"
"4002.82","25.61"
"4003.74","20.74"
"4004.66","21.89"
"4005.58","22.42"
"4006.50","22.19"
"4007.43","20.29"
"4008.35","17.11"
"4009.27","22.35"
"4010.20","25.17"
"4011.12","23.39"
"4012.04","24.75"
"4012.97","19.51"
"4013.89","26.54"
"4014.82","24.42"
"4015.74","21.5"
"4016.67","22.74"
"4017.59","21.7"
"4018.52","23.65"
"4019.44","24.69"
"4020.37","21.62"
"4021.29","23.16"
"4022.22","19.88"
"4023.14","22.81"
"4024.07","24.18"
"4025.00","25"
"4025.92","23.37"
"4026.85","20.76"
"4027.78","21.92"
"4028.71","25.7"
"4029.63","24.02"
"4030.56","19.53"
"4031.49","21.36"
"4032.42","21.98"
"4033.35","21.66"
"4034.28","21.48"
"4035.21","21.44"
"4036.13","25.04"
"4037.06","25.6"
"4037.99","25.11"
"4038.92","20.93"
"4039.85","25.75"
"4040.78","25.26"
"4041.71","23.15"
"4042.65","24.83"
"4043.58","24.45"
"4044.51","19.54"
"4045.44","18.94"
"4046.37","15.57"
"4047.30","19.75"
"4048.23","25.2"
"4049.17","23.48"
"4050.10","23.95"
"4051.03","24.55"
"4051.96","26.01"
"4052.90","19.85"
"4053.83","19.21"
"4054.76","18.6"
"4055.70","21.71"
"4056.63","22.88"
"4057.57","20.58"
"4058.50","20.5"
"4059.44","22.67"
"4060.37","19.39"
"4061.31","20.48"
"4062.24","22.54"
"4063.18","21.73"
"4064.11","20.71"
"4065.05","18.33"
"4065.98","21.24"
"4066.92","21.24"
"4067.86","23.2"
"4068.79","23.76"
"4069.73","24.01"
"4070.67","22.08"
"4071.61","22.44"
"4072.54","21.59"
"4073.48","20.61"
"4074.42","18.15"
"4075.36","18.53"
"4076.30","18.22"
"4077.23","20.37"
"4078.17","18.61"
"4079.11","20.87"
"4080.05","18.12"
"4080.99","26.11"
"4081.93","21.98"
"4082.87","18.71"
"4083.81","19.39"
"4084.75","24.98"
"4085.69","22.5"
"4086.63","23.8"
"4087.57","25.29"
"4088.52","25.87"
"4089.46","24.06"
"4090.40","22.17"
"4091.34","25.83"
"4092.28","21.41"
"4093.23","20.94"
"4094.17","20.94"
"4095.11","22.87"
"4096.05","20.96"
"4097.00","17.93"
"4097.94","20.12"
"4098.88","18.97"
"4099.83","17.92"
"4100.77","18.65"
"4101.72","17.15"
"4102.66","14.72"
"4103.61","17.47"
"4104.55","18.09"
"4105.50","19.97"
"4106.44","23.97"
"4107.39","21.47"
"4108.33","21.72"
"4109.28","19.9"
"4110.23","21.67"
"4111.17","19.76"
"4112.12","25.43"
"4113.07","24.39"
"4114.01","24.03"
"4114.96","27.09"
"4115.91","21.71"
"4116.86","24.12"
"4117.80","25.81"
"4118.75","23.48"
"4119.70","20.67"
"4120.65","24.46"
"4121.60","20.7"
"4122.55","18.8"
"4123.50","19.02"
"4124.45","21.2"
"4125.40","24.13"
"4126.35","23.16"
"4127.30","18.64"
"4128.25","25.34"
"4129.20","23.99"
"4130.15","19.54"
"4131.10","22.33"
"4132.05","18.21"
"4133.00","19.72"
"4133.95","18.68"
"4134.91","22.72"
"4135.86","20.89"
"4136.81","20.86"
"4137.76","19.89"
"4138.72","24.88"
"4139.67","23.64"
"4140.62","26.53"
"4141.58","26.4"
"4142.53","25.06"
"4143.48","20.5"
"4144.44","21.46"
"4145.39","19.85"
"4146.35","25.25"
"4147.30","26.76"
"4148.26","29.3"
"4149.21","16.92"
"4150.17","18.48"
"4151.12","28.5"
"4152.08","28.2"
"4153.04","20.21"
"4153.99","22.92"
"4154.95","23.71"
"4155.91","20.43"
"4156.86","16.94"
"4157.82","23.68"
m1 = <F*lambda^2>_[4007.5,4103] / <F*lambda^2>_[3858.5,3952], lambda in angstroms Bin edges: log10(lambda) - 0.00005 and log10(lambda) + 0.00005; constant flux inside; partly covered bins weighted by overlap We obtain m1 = 1.6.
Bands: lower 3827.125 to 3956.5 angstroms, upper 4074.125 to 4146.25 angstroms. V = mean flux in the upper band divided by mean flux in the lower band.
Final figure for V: 1.5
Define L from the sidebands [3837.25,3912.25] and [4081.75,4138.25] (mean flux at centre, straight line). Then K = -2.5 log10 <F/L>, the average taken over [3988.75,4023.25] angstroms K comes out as -0.18 mag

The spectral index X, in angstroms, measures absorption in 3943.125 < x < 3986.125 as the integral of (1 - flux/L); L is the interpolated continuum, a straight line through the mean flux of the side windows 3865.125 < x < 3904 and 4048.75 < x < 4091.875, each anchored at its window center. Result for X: 7.4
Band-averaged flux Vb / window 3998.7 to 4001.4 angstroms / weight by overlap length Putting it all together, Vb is 23.3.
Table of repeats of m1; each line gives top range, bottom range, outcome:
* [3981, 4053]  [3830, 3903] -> 1.69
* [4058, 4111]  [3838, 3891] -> 1.63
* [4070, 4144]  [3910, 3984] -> 1.68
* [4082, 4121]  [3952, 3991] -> 1.51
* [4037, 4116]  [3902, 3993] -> 1.55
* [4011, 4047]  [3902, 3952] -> 1.68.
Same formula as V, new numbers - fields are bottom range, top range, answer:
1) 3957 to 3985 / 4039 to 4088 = 1.60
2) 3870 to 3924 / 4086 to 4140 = 1.36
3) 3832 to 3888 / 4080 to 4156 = 1.57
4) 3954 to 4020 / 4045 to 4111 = 1.16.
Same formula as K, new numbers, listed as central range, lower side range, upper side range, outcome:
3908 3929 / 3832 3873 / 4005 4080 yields -0.015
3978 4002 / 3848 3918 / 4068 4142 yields -0.120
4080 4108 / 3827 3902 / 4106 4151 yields 0.010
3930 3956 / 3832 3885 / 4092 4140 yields 0.298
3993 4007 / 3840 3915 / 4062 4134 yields -0.177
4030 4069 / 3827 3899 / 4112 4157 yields -0.110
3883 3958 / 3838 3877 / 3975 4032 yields 0.186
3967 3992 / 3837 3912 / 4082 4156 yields 0.133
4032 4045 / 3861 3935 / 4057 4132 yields -0.190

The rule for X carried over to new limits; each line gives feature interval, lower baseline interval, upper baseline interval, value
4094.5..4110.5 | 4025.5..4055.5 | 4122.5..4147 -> 1.9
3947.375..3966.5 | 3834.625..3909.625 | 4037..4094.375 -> 2.9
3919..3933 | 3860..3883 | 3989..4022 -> 4.0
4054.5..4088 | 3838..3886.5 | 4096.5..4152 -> -1.5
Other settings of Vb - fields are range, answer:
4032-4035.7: 21.7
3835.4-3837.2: 9.69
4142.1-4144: 22.7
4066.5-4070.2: 23.1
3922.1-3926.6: 16.9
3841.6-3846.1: 15.2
